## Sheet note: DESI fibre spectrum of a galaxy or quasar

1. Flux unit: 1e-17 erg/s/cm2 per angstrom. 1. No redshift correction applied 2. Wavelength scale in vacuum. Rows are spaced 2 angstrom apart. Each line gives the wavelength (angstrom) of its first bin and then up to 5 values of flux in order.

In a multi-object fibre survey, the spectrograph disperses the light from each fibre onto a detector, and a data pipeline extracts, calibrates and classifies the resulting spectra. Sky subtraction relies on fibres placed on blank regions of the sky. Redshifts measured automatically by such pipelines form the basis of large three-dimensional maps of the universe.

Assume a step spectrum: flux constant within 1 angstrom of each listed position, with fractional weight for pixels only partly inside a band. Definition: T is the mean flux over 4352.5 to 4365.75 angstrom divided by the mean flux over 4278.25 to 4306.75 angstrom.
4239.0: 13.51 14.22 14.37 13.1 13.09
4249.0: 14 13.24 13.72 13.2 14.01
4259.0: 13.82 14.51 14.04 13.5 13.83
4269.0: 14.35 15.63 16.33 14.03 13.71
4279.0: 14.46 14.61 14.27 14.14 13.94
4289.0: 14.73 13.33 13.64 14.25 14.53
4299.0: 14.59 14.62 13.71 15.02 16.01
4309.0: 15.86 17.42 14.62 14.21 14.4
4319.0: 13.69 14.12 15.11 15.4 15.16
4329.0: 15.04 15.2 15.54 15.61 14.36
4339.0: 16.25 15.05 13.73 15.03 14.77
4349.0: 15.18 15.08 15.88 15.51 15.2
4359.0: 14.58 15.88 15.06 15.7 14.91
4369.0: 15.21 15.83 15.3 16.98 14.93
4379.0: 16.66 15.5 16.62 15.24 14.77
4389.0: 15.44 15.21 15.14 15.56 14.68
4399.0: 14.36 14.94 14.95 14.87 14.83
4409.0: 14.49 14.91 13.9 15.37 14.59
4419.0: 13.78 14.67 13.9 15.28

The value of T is 1.1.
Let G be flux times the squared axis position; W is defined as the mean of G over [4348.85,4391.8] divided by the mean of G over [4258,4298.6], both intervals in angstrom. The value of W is 1.13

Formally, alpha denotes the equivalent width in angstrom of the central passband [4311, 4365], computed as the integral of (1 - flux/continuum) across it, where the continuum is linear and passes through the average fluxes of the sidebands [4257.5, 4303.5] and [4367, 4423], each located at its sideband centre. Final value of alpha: -1.3 angstrom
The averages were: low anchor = 14.3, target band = 15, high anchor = 15.1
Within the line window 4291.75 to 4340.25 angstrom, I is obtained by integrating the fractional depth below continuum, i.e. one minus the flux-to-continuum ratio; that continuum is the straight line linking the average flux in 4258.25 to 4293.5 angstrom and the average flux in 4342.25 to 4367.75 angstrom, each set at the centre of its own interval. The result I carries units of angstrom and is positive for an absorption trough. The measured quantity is -0.7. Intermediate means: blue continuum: 14.3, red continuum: 15.1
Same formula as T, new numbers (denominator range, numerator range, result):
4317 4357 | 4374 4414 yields 1.01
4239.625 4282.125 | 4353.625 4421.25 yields 1.08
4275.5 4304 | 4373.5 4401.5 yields 1.09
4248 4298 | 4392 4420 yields 1.04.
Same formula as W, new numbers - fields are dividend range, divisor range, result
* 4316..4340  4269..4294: 1.06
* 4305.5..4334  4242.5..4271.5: 1.12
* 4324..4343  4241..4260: 1.16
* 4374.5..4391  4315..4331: 1.10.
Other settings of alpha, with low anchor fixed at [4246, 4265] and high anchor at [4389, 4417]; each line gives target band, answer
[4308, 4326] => -1.0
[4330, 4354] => -1.2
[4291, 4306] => -0.2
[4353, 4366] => -0.7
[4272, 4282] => -0.5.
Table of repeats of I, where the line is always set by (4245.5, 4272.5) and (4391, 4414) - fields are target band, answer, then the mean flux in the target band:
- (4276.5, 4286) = -0.13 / 14.3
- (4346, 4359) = -0.64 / 15.2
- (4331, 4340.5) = -0.65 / 15.4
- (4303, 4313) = -1.02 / 15.7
